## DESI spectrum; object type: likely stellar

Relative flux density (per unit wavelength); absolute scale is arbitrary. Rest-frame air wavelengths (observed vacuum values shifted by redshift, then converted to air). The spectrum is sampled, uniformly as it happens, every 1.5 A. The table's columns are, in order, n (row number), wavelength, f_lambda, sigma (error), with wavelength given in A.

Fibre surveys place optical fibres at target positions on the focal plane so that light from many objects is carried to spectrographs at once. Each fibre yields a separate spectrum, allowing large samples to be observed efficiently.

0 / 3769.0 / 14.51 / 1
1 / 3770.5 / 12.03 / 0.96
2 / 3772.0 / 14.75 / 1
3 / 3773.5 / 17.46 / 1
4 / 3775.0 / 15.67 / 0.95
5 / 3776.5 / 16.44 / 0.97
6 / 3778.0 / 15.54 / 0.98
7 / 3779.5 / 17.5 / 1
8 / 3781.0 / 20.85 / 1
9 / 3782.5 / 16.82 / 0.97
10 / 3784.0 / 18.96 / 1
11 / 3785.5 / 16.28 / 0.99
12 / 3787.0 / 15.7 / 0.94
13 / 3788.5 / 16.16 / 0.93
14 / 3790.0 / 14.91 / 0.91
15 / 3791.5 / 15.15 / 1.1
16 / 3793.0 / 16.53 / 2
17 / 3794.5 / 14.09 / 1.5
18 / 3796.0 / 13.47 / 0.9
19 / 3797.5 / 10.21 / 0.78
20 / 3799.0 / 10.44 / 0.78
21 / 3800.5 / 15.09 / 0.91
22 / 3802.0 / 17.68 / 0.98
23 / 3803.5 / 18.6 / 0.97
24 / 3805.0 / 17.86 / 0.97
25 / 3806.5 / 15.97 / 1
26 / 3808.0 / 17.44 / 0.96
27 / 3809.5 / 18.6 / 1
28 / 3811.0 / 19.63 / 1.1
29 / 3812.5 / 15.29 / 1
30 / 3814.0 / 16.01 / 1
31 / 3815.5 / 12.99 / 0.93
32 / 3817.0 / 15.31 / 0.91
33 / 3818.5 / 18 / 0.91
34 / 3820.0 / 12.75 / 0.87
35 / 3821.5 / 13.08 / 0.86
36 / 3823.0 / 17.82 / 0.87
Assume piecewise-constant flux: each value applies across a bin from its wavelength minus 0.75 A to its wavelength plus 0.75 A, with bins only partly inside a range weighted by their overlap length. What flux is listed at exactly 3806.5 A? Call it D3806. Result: 15.97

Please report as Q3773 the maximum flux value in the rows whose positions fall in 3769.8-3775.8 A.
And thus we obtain 17.46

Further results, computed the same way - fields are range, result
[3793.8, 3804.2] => 18.6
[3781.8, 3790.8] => 18.96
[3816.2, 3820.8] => 18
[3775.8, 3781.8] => 20.85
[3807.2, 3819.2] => 19.63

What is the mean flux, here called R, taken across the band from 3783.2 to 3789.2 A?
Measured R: 16.8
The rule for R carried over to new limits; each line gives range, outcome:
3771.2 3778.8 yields 16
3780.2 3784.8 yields 18.8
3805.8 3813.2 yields 17.4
